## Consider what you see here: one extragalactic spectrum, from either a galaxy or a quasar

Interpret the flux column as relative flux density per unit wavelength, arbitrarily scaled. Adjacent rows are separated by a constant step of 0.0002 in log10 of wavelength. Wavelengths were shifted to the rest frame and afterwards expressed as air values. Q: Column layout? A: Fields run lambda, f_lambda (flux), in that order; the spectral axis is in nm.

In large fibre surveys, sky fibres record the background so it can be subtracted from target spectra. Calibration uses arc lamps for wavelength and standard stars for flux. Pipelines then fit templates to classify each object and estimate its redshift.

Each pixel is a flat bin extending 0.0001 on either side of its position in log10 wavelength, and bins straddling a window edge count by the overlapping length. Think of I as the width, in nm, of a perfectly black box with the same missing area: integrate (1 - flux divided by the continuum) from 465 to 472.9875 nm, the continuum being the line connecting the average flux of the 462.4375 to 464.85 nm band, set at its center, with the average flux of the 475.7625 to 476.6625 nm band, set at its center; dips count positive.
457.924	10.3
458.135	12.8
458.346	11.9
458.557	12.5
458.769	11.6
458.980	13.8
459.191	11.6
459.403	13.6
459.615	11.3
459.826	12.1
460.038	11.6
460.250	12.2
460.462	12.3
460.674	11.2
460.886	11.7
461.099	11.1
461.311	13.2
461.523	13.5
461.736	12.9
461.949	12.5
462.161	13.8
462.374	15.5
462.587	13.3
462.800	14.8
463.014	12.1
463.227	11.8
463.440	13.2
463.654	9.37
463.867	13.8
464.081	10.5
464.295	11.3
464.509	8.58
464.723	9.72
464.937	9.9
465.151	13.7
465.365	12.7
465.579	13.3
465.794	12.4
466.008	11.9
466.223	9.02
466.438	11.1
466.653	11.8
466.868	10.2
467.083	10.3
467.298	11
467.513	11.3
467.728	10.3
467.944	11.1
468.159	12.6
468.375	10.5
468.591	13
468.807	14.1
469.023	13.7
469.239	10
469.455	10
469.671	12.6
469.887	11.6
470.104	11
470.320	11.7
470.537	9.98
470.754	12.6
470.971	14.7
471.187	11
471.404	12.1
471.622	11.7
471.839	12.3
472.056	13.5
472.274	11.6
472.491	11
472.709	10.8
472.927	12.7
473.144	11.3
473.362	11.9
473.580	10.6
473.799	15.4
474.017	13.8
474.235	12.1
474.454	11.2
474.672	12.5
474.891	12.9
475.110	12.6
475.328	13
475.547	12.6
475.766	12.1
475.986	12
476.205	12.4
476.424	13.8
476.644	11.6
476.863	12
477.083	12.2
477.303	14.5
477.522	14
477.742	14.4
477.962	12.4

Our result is 0.20 nm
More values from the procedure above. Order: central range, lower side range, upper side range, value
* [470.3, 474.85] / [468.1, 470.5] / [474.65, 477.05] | 0.01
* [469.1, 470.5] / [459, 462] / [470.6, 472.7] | 0.12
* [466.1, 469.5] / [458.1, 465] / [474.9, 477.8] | 0.32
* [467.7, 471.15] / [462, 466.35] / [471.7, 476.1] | 0.09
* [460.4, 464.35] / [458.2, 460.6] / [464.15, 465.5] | -0.33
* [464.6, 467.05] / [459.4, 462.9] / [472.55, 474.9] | 0.23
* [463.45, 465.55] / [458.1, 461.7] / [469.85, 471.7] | 0.14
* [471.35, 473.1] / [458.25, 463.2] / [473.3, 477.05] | 0.08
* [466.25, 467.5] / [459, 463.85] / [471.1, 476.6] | 0.16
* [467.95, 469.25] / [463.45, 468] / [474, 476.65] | -0.09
